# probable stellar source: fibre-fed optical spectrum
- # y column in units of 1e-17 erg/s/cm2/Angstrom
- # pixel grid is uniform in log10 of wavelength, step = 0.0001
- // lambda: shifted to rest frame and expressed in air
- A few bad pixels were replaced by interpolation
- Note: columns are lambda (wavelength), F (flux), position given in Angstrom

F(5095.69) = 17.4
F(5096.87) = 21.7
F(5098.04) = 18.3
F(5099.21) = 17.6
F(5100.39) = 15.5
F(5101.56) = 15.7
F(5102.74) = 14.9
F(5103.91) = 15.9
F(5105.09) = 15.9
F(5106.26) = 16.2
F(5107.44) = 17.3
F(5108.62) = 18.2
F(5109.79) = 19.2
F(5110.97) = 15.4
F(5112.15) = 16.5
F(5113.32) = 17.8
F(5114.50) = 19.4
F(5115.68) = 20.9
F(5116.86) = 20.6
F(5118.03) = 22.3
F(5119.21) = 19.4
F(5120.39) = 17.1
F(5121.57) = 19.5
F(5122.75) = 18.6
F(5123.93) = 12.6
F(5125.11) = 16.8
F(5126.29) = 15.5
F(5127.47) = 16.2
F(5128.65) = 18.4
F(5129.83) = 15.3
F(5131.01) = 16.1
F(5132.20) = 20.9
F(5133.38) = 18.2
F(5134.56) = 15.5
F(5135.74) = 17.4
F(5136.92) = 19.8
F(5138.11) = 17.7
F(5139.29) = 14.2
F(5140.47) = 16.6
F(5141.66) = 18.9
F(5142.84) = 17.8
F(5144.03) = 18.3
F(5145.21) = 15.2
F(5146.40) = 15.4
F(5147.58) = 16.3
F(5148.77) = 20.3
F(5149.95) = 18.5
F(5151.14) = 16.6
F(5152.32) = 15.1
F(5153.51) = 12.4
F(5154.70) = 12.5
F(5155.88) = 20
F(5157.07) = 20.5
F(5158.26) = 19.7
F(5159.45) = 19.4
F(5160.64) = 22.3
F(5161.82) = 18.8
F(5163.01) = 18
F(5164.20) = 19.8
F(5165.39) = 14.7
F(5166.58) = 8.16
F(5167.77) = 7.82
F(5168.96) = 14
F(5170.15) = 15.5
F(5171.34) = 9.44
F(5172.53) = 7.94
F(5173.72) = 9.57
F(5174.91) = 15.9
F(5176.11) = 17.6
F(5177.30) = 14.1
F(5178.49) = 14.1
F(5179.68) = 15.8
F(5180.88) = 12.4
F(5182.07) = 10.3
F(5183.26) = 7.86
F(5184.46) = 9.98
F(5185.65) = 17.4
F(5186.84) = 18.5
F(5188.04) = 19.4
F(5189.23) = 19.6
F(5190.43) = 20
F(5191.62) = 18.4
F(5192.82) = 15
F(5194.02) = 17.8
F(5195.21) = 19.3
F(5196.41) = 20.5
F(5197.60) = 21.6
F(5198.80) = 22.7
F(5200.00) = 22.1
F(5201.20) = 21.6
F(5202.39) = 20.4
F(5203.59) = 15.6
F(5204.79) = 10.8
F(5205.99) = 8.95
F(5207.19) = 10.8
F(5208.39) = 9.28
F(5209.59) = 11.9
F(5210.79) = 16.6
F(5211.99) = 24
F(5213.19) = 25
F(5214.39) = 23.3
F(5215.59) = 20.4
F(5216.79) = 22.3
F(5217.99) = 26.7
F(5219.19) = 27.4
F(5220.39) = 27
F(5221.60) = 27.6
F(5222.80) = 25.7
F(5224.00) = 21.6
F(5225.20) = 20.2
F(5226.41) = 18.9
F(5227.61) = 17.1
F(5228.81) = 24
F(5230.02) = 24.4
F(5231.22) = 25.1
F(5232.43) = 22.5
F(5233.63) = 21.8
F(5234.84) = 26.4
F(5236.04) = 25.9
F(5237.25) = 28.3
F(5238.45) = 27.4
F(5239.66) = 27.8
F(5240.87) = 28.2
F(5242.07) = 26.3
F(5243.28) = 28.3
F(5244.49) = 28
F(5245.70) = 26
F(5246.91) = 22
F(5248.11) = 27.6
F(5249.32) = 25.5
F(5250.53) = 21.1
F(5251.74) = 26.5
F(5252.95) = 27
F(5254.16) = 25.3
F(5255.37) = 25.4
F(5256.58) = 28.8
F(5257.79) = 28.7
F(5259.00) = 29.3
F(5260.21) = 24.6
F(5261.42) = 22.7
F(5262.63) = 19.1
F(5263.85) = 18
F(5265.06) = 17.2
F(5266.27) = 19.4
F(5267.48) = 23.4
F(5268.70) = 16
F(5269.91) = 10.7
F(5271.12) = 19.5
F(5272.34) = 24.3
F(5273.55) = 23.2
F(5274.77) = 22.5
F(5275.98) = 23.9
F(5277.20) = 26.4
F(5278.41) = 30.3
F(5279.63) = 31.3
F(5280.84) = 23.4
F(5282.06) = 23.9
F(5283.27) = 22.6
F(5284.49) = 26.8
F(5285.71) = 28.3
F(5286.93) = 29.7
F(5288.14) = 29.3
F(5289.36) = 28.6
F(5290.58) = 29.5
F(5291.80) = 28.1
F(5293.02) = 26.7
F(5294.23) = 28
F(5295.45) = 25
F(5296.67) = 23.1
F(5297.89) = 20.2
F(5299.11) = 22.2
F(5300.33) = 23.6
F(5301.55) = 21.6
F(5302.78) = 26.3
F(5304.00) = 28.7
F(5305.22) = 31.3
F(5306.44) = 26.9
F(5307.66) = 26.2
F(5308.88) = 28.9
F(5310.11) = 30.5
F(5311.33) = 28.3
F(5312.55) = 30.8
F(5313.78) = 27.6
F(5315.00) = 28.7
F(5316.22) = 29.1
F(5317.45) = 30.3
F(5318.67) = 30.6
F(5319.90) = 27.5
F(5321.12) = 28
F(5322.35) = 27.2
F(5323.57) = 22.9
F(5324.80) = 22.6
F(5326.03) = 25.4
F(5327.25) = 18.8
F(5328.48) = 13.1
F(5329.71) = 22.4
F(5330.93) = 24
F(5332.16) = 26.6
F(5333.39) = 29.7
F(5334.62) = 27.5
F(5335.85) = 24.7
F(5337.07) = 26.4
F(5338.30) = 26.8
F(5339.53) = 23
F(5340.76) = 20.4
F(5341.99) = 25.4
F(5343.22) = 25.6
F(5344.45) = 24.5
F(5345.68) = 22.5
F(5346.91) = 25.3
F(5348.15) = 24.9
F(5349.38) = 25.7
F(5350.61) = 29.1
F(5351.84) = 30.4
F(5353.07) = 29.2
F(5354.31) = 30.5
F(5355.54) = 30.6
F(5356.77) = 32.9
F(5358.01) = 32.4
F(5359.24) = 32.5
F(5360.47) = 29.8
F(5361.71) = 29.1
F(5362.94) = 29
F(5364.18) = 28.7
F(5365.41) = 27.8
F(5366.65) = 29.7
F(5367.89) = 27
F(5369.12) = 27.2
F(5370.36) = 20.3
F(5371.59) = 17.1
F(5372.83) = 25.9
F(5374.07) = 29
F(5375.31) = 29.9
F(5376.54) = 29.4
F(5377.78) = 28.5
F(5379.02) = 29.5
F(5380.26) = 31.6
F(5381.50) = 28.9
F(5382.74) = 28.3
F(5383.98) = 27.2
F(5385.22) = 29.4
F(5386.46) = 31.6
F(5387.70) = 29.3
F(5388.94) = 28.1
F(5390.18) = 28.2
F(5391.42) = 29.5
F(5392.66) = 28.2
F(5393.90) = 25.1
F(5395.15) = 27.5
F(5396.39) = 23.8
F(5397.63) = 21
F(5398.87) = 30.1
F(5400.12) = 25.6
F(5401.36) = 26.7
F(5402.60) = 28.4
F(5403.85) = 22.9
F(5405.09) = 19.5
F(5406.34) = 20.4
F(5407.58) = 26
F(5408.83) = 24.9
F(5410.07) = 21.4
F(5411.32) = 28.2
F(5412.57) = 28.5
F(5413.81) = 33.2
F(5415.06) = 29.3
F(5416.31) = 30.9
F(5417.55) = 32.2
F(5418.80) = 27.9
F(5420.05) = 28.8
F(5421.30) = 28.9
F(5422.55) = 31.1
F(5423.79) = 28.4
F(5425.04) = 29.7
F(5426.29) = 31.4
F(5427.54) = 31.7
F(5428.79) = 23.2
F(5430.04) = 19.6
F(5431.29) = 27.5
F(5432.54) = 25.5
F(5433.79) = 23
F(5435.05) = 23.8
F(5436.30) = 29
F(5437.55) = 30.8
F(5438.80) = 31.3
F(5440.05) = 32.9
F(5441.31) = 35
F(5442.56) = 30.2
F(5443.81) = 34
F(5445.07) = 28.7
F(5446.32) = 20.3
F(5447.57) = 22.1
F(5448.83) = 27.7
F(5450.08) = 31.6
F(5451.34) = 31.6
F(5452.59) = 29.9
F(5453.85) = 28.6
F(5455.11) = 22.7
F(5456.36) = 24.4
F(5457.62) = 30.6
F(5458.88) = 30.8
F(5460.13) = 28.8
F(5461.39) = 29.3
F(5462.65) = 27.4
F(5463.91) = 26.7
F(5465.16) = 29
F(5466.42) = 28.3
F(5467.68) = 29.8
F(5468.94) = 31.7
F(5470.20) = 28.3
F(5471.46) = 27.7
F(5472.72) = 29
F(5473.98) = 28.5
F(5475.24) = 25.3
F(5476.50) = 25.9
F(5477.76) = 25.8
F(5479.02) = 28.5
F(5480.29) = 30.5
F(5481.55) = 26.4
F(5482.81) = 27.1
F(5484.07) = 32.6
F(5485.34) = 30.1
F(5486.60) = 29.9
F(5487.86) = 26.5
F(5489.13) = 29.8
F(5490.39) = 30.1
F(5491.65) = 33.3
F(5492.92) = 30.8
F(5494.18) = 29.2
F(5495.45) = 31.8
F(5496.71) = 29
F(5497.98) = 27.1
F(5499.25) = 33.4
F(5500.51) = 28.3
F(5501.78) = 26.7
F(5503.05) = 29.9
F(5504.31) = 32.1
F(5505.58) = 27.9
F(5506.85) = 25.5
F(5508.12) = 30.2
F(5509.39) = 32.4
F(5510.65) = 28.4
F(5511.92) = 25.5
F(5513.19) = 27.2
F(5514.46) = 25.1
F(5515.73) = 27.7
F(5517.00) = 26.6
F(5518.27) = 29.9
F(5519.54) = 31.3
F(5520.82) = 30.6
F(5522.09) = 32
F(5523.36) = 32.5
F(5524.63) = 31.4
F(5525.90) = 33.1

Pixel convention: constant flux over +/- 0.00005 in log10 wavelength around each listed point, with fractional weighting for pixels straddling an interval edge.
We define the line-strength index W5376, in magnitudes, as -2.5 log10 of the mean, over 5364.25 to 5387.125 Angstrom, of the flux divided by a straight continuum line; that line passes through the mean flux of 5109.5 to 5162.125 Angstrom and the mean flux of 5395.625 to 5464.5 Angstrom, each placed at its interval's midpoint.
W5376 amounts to -0.079 mag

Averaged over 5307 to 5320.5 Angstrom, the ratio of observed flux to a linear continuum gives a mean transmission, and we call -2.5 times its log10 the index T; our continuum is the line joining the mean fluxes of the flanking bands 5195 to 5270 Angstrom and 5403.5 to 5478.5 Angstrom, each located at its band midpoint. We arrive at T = -0.18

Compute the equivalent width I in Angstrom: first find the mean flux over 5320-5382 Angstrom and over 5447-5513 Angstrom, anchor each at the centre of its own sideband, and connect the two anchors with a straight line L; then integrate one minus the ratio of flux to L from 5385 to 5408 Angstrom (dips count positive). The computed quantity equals 0.85 Angstrom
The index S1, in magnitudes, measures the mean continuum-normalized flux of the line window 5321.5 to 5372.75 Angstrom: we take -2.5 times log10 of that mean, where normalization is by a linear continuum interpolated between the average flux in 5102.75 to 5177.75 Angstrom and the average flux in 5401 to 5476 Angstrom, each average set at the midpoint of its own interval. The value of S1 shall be -0.07 mag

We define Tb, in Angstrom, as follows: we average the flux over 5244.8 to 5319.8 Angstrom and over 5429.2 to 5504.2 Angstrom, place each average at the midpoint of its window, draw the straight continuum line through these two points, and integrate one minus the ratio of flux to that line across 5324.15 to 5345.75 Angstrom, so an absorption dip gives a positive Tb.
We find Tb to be 2.0 Angstrom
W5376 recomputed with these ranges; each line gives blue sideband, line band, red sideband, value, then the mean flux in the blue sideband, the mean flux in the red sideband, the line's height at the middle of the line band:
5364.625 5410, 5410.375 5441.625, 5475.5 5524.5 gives -0.05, 26.7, 29.1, 27.5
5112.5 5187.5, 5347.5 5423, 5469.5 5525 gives -0.12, 16.2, 29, 24.9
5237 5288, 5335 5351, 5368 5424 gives 0.06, 24.7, 27.3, 26.2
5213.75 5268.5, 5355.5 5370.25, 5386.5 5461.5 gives -0.11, 24.4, 27.7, 26.6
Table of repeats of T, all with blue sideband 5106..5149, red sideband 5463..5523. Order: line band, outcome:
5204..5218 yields 0.18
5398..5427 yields -0.04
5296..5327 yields -0.15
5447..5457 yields 0.01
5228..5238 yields -0.18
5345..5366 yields -0.17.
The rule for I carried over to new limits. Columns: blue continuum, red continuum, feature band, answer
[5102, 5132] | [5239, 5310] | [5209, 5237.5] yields -0.50 Angstrom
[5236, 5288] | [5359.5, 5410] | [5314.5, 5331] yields 0.49 Angstrom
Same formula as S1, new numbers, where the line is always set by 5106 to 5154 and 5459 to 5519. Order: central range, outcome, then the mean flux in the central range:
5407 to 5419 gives -0.07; 28.3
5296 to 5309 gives -0.11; 25.2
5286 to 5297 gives -0.22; 27.7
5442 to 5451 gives -0.02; 27.9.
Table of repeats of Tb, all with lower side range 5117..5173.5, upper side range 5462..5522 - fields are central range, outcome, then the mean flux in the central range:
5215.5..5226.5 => -2.79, 24.2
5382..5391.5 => -1.43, 28.9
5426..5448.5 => -0.67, 27.7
